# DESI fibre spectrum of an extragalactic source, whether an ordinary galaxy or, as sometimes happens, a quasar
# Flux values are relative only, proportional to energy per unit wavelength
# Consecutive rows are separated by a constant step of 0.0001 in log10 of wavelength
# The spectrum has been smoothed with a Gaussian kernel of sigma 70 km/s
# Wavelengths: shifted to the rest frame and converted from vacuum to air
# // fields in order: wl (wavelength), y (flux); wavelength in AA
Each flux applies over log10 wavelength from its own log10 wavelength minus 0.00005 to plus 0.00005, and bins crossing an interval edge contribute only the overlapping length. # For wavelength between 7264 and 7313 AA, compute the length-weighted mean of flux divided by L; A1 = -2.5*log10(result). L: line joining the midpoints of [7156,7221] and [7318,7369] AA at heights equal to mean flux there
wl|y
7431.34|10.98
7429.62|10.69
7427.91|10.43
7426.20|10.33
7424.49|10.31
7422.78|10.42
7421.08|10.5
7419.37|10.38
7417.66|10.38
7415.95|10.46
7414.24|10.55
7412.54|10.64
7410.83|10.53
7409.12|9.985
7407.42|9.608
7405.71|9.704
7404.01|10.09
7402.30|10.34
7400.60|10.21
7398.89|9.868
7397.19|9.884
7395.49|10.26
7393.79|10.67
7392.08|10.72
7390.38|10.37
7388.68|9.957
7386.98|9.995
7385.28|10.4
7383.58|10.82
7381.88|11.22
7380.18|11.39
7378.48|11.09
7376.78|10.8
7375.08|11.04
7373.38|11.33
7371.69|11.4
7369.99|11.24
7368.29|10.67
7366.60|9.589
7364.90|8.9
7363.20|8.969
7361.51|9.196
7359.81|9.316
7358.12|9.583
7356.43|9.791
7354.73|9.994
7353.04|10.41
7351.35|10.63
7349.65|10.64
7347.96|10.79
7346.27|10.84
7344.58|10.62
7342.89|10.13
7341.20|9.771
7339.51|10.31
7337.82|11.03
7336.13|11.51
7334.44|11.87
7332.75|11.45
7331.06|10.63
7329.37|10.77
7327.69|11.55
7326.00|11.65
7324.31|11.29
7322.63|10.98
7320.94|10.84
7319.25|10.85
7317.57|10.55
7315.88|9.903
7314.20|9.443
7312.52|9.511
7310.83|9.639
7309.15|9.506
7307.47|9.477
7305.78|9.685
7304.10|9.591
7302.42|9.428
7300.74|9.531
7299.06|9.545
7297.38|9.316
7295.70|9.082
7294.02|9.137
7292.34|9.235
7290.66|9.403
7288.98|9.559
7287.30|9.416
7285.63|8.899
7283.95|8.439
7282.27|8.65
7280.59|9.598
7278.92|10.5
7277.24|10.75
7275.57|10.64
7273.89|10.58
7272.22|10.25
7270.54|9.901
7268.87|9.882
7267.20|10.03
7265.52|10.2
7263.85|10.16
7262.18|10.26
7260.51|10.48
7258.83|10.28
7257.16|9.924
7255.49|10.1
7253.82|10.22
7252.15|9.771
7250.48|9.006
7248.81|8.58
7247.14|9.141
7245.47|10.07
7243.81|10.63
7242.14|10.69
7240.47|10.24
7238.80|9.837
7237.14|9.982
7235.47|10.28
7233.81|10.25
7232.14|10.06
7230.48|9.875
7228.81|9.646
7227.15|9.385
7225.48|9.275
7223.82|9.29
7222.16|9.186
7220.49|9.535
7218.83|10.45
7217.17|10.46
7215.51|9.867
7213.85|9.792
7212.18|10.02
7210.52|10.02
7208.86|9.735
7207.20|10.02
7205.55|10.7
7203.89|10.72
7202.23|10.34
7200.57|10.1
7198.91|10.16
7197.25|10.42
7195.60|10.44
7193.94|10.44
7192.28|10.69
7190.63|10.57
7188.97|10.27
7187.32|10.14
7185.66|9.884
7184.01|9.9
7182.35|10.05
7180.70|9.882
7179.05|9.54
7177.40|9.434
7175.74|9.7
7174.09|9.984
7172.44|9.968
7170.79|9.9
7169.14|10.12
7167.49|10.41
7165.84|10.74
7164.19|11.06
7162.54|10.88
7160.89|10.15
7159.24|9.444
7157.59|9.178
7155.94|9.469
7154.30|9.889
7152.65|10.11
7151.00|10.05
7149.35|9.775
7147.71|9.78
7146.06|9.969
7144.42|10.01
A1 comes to 0.08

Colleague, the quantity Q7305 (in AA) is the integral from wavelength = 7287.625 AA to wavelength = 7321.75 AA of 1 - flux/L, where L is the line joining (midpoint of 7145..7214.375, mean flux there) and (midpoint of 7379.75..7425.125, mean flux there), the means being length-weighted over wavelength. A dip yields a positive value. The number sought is 1.9 AA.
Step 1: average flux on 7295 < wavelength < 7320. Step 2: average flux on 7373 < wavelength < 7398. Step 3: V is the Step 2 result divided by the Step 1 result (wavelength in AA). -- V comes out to 1.10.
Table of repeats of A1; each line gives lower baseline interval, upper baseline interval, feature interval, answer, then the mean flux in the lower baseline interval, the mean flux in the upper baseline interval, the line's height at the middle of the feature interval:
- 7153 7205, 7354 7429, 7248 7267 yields 0.031 mag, 10.1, 10.3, 10.2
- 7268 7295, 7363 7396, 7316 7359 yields -0.056 mag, 9.68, 10.6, 10.2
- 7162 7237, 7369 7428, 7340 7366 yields 0.045 mag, 10.1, 10.5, 10.4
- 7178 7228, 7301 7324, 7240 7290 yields 0.012 mag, 10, 9.98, 10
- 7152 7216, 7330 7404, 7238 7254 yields 0.046 mag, 10.1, 10.5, 10.2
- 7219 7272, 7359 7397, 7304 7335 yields -0.032 mag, 9.89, 10.4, 10.2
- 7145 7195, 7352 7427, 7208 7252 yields 0.033 mag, 10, 10.3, 10.1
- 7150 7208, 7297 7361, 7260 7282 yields 0.005 mag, 10.1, 10.3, 10.3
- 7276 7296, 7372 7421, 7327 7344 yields -0.105 mag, 9.42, 10.5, 9.89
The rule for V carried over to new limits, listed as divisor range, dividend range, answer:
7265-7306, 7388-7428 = 1.07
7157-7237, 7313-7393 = 1.05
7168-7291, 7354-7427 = 1.03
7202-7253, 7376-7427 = 1.05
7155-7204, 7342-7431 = 1.02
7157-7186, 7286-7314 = 0.94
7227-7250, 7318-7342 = 1.11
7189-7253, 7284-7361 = 1.01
